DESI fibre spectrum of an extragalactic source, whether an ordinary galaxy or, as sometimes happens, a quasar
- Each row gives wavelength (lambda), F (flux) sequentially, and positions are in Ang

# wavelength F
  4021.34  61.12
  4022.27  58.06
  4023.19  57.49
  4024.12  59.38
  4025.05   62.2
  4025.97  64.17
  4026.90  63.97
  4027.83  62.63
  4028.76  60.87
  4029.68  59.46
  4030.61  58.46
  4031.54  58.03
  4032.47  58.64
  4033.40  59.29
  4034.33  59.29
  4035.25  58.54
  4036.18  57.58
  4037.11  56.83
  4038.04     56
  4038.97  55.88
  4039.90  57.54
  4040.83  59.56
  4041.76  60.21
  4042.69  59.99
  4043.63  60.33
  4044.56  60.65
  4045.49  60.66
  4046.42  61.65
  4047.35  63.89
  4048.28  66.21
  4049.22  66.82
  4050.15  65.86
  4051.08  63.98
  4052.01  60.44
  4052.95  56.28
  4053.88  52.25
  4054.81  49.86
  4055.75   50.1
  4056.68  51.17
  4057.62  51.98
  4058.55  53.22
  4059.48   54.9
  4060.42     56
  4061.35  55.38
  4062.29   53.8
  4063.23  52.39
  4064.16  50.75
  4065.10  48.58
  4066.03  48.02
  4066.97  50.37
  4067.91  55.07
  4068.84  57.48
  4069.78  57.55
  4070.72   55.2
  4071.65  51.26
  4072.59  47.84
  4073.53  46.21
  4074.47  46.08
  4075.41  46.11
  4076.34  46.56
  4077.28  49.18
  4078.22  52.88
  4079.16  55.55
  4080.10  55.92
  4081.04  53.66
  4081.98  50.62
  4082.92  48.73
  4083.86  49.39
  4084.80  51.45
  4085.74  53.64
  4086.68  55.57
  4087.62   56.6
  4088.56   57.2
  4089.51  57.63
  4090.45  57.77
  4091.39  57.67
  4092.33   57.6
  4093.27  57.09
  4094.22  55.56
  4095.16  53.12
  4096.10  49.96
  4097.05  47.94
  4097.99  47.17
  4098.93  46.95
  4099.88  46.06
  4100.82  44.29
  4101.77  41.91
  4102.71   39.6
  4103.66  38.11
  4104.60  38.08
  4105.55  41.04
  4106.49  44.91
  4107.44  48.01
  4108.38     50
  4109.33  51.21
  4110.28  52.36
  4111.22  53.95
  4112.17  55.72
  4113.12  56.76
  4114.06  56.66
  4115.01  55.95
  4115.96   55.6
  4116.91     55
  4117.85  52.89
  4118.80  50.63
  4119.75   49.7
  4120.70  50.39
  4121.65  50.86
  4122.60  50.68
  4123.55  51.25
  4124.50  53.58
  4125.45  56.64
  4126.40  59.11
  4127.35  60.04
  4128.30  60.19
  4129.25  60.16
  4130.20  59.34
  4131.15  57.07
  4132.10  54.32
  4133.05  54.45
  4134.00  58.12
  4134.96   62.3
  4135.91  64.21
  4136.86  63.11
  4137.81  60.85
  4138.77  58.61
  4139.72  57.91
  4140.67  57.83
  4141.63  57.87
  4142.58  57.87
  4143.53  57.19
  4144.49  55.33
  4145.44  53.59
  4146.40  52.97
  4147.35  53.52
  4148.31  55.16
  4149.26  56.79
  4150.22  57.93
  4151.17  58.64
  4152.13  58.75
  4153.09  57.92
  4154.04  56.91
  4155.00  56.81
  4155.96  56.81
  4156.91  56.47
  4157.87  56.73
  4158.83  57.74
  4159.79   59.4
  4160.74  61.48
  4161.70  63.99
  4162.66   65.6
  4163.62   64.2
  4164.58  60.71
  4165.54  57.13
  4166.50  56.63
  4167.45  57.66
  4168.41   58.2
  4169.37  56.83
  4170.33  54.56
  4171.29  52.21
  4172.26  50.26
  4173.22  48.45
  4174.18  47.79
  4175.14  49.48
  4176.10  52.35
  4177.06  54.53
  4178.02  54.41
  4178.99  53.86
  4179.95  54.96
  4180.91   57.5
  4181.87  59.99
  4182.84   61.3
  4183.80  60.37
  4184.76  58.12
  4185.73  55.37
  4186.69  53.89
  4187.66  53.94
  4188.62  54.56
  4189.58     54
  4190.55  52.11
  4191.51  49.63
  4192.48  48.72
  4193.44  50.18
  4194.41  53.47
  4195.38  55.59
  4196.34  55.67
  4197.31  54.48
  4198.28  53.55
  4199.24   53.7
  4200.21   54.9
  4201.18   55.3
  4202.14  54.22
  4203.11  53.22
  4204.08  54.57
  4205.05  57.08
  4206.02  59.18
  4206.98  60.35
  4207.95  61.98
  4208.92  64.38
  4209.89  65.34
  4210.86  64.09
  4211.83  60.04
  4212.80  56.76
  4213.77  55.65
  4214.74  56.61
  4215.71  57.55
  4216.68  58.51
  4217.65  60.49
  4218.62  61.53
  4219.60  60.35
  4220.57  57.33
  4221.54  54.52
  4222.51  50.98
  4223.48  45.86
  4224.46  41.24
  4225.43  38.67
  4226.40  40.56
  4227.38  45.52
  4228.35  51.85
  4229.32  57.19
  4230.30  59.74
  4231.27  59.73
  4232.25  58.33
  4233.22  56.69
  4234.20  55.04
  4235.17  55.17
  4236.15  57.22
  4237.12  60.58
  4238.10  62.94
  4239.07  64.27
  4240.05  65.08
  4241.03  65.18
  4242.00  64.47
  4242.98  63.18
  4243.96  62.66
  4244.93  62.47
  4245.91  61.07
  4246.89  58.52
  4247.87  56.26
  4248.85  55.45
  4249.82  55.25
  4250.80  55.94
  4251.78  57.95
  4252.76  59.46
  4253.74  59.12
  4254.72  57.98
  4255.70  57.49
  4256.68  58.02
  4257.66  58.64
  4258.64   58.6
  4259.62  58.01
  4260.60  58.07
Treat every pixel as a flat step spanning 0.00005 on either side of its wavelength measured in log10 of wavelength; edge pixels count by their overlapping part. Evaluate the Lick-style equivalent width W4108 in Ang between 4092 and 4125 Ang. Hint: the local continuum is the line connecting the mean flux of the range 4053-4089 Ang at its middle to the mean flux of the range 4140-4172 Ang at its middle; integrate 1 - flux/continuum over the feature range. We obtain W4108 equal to 2.7 Ang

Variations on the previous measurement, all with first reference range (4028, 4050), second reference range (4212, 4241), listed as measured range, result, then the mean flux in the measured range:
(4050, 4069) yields 1.78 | 53.9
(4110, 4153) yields 1.11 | 56.3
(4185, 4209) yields 0.61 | 54.8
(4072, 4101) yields 3.50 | 51.7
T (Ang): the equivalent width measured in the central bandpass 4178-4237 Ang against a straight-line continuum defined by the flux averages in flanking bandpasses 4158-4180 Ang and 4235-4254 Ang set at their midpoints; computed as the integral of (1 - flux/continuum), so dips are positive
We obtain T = 2.9 Ang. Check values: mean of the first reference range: 56.2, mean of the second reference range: 60.2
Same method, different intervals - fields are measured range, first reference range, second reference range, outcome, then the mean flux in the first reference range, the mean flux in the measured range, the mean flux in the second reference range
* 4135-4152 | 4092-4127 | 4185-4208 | -1.88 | 50.4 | 57.8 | 54.5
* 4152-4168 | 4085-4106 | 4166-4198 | -1.78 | 50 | 59.1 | 54.3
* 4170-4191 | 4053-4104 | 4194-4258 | 0.41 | 51.5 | 54.3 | 57.1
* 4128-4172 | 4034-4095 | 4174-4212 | -1.96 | 55.2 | 58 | 55.7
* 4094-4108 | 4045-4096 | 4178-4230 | 2.37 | 54.4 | 45.4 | 55.1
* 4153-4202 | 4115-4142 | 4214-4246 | 0.81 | 56.5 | 55.7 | 56.7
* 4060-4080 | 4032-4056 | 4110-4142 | 2.30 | 59.2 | 51.6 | 56.3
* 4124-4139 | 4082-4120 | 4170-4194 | -1.98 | 51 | 58.9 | 53.7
